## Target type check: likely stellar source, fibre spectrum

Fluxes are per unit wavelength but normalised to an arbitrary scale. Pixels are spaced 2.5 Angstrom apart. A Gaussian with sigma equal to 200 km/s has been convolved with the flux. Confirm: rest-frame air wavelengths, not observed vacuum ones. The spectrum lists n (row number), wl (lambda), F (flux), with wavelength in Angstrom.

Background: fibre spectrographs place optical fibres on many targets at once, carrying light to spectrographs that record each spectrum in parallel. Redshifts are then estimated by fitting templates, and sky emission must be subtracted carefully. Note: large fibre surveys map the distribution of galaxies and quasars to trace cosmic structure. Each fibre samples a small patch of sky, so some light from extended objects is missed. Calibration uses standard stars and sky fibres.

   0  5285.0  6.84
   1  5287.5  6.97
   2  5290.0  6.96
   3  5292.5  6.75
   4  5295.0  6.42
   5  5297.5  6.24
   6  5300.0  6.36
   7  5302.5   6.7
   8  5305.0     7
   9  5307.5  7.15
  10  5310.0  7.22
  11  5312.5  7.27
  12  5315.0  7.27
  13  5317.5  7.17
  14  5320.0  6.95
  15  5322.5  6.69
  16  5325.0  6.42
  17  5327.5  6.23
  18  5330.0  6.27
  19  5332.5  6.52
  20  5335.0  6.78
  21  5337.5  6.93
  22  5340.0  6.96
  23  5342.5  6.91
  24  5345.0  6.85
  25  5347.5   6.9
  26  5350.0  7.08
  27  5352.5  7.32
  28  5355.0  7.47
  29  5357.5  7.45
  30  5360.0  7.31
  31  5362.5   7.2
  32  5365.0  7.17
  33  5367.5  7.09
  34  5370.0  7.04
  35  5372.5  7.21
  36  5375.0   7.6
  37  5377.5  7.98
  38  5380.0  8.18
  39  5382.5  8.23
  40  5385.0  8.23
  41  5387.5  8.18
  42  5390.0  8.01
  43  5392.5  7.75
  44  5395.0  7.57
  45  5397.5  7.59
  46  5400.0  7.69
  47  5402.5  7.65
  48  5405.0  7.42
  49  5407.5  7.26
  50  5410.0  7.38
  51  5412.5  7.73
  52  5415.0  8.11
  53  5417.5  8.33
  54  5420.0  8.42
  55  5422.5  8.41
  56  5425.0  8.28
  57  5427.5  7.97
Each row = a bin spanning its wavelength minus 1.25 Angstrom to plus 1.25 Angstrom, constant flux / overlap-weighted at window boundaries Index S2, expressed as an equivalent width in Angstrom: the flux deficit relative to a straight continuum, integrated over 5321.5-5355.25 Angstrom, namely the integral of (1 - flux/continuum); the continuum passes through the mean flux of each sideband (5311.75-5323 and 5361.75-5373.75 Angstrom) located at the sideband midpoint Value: 1.51 Angstrom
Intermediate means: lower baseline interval 7.09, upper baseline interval 7.14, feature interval 6.79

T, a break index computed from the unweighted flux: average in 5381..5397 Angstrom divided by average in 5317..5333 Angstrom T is 1.21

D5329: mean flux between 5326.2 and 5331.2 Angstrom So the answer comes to 6.25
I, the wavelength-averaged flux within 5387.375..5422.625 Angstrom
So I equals 7.8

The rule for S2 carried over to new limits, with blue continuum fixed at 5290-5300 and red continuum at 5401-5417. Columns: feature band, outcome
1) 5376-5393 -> -1.6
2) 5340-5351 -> 0.1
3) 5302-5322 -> -1.2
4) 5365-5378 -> -0.1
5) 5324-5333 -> 0.7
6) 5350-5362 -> -0.4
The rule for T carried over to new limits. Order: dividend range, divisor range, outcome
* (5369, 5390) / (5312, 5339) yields 1.16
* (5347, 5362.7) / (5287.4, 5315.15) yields 1.06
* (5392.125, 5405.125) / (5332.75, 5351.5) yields 1.10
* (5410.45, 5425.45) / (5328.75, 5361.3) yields 1.17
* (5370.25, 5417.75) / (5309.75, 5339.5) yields 1.14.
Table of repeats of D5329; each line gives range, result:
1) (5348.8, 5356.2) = 7.29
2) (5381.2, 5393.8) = 8.08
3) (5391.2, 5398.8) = 7.64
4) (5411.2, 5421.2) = 8.14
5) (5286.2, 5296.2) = 6.78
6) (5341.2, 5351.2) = 6.93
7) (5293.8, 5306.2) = 6.54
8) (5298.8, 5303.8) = 6.54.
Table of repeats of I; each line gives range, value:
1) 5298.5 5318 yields 7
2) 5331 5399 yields 7.39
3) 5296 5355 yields 6.85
